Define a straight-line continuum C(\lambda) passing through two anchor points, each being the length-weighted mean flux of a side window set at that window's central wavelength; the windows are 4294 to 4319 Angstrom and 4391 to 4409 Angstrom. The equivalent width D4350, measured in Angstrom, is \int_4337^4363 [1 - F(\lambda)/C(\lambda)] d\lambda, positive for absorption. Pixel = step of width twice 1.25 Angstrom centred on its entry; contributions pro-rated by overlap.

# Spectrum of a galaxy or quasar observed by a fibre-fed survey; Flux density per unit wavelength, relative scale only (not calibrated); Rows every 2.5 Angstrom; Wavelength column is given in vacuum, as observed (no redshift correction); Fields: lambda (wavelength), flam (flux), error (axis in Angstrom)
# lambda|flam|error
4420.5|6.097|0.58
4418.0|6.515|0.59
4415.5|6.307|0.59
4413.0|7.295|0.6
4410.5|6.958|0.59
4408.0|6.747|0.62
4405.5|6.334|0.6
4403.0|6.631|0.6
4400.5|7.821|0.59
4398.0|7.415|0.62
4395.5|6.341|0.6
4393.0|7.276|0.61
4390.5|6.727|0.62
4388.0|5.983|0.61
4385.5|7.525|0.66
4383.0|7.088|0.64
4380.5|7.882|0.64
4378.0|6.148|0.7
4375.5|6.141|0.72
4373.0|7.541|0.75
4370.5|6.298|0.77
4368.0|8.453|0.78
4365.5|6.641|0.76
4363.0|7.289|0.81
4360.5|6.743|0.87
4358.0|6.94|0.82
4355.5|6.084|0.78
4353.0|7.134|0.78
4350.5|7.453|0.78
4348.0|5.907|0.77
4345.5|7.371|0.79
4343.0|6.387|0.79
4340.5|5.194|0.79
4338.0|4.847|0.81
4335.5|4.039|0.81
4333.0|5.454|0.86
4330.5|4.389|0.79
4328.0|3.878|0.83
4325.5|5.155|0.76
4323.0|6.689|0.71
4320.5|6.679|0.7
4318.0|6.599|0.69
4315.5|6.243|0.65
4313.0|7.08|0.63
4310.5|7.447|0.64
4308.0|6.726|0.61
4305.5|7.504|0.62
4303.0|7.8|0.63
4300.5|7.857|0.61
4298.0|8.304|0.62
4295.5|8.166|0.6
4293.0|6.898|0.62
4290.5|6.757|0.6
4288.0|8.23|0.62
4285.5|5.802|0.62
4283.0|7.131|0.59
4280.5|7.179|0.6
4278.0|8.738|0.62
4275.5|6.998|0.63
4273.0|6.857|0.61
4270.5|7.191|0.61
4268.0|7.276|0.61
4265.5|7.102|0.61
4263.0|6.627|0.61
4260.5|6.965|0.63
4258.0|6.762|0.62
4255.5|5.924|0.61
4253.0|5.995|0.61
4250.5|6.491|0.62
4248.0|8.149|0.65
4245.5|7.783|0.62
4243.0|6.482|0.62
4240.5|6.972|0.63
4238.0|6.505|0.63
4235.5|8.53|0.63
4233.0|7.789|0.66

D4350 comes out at 2.5 Angstrom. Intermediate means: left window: 7.38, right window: 6.93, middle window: 6.46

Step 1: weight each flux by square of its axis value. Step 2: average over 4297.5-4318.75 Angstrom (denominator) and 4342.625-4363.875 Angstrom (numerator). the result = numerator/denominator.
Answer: 0.96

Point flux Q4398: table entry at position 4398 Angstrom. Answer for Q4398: 7.415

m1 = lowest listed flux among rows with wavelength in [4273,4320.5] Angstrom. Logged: 5.802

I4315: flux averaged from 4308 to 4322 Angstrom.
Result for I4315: 6.8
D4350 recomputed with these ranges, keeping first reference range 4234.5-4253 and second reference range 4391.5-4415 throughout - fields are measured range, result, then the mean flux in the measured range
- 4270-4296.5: -0.5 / 7.26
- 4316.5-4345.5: 6.4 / 5.48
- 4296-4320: -0.7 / 7.29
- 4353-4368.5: 0.1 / 6.96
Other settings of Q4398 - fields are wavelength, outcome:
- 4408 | 6.747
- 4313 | 7.08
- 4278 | 8.738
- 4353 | 7.134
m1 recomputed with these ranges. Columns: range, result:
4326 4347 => 3.878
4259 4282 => 6.627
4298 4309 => 6.726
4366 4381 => 6.141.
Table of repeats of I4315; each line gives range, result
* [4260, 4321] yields 7.22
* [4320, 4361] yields 5.87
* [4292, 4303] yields 7.83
